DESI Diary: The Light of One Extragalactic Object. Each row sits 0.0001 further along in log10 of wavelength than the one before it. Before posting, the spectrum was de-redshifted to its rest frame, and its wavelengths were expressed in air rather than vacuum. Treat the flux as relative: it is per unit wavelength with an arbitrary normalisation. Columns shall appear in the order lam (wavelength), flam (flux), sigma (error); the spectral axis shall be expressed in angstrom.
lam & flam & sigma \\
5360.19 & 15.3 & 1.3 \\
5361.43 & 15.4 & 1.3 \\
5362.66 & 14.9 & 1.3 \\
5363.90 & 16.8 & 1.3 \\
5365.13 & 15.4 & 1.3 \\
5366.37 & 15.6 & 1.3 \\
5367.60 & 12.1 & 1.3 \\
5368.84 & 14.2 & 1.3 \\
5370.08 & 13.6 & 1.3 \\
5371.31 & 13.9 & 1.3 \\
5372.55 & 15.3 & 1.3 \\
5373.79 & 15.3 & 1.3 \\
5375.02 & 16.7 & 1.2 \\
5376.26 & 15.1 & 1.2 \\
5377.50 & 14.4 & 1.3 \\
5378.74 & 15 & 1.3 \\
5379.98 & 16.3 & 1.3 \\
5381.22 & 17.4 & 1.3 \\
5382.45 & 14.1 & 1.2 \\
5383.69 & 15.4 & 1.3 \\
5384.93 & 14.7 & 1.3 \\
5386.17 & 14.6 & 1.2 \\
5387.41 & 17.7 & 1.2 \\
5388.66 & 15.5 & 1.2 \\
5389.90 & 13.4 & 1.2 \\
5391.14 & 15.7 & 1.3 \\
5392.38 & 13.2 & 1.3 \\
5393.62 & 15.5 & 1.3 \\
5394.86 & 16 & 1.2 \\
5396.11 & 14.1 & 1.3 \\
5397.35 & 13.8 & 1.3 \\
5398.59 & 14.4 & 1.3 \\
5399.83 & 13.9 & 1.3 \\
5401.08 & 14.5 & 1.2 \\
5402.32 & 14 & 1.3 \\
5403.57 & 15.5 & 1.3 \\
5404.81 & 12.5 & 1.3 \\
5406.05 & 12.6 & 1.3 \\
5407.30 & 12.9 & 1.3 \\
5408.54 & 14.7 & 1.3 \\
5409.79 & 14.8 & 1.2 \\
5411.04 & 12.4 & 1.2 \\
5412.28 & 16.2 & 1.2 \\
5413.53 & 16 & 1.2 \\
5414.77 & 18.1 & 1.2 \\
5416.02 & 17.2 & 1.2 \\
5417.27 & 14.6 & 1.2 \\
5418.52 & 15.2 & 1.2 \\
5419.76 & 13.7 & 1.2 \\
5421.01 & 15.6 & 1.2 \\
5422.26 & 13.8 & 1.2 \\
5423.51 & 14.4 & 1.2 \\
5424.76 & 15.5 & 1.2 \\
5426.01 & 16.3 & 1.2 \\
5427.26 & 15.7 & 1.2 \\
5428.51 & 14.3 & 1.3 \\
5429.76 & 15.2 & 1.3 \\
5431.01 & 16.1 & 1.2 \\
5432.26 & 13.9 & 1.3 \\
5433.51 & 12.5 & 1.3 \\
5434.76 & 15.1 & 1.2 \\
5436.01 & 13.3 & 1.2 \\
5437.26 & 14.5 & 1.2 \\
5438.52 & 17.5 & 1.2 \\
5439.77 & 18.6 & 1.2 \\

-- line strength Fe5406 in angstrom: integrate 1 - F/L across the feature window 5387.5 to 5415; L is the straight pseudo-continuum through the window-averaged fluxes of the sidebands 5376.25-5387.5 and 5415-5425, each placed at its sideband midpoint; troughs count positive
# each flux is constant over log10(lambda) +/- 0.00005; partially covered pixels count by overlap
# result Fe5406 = 1.3 angstrom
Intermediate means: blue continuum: 15.4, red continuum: 15.1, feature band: 14.5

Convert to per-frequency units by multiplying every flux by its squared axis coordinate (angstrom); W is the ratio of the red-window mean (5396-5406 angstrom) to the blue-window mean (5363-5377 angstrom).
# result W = 0.95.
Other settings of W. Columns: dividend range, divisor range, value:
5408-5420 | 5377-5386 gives 1.01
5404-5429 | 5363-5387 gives 1.00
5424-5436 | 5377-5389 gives 0.97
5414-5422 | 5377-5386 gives 1.04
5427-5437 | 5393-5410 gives 1.03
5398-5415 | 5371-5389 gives 0.94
